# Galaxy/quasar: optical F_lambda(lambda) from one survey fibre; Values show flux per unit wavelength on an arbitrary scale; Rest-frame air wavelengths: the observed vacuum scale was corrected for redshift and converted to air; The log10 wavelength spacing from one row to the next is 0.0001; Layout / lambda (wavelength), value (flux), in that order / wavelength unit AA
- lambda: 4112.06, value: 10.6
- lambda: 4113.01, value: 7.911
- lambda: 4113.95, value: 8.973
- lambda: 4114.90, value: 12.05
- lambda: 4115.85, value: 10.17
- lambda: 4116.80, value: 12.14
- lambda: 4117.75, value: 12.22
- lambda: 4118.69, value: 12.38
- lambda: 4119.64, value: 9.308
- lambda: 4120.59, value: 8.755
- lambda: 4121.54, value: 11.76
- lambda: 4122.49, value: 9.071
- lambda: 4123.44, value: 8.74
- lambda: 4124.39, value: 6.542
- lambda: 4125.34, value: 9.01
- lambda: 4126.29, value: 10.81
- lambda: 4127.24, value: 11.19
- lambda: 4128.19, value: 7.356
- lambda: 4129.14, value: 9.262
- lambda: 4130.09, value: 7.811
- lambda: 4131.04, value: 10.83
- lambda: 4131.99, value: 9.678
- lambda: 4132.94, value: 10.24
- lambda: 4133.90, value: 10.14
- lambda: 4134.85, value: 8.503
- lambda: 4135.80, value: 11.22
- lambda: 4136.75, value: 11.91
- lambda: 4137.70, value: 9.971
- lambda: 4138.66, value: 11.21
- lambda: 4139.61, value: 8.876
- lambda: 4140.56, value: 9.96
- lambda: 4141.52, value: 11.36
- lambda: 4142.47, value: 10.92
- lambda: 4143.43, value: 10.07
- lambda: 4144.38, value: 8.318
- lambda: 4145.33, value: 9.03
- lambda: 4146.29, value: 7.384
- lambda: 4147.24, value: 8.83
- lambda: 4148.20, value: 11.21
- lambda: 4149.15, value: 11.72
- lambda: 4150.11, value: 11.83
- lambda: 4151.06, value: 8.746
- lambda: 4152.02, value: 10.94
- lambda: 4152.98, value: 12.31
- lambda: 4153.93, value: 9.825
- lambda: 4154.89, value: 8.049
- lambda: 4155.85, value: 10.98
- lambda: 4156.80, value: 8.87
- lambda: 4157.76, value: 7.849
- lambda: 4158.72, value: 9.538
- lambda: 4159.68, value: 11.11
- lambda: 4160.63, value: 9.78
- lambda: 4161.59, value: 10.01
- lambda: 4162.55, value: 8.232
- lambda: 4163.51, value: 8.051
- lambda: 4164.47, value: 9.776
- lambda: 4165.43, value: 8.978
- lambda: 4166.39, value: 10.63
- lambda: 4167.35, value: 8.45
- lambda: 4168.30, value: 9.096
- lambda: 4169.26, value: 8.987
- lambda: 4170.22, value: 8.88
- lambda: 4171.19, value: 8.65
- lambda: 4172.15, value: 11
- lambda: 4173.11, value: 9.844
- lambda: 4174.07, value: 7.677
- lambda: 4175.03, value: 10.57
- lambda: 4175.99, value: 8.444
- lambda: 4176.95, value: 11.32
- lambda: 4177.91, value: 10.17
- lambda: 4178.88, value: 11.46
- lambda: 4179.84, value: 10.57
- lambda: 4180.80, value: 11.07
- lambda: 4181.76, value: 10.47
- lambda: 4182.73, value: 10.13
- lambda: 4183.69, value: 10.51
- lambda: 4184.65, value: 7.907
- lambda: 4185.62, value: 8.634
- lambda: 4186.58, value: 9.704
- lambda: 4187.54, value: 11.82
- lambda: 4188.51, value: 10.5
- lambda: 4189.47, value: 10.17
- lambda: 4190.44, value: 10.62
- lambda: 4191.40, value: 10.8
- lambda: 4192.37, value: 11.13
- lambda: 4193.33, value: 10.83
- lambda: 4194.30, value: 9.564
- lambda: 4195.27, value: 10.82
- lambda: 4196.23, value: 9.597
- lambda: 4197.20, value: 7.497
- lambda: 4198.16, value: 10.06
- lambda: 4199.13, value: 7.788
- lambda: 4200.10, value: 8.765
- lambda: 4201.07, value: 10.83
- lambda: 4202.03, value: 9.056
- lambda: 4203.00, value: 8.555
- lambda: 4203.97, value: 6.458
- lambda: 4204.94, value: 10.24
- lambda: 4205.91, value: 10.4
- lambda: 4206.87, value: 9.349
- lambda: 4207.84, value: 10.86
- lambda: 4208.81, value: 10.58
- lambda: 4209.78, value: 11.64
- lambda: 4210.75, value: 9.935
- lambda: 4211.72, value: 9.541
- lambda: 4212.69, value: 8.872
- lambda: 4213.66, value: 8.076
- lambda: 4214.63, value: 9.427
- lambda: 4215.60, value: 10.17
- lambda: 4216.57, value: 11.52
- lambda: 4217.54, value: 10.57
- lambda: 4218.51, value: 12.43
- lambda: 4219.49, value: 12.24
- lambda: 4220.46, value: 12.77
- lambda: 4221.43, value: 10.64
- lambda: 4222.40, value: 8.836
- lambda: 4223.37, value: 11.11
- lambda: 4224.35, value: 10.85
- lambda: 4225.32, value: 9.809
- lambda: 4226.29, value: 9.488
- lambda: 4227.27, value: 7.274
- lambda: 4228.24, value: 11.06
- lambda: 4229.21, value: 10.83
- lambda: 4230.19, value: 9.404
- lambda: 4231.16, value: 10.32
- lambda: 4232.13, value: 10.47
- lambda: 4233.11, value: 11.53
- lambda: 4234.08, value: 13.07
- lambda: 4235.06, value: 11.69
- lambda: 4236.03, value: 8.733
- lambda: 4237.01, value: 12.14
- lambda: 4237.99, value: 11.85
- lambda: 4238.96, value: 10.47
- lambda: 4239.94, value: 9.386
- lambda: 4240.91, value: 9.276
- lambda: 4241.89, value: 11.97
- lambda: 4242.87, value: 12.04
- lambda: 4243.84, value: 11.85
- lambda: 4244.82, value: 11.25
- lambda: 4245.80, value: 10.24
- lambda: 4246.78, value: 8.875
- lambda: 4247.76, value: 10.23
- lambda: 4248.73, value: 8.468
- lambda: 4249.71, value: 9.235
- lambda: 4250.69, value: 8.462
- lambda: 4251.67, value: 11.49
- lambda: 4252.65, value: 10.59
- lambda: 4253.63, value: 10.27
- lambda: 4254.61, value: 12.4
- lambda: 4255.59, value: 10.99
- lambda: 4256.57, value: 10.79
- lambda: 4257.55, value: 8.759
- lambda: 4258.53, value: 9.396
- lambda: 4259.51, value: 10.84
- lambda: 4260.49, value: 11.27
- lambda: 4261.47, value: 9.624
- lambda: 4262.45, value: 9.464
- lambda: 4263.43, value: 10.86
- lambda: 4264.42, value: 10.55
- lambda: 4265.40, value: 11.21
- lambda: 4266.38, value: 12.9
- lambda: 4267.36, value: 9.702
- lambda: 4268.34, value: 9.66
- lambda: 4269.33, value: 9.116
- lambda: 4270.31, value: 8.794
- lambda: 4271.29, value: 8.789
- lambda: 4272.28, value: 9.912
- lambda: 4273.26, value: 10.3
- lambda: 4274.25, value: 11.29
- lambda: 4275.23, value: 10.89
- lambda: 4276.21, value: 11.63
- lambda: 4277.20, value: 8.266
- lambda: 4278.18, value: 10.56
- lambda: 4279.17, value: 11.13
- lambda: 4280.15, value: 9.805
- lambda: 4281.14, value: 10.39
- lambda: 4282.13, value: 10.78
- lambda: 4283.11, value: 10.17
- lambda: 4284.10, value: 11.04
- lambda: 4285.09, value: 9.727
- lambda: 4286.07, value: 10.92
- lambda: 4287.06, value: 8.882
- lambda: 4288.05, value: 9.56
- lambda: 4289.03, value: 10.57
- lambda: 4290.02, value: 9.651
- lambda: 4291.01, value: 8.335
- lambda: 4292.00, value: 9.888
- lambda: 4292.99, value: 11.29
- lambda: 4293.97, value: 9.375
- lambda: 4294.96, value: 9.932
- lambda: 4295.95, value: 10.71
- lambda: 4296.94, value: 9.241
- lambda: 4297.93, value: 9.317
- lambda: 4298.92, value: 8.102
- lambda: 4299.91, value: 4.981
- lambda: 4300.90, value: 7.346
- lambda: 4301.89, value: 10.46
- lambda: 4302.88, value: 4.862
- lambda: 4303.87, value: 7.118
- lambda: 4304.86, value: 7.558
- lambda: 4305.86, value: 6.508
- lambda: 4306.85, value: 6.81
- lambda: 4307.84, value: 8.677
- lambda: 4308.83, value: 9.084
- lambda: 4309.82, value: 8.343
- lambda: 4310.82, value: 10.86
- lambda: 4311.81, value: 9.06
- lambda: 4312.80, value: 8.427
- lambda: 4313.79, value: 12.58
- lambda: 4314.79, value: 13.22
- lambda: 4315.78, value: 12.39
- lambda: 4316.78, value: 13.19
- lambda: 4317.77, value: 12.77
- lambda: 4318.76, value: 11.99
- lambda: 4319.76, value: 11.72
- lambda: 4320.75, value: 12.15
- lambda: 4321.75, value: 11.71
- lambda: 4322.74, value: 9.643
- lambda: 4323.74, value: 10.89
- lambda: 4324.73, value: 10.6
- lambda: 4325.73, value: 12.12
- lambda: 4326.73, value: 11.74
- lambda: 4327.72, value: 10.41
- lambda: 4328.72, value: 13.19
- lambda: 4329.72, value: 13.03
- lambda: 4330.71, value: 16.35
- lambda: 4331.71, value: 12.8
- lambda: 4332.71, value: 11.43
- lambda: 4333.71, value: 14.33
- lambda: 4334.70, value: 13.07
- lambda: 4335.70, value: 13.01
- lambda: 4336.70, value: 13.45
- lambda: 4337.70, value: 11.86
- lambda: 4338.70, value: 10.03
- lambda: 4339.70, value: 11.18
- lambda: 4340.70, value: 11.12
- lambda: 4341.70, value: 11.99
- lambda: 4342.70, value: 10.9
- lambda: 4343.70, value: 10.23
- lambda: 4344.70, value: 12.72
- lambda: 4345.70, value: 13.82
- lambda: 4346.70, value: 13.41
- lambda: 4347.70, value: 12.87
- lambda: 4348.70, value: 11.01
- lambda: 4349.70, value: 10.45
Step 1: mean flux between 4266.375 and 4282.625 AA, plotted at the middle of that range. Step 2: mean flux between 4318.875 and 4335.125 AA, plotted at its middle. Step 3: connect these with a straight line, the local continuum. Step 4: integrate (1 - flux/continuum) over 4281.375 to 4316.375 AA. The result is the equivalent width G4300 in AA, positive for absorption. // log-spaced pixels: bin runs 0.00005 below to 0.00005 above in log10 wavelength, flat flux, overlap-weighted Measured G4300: 5.5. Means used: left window 10.2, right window 12.2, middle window 9.32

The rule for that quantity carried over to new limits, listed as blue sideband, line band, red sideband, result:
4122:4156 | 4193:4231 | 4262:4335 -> 0.4 AA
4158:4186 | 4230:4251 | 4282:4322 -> -1.8 AA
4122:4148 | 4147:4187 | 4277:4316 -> -1.0 AA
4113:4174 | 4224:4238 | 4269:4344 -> -0.5 AA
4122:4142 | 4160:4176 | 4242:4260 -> 1.0 AA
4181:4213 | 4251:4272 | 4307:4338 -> 0.9 AA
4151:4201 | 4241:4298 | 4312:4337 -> 5.3 AA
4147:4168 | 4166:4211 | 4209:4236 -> 1.3 AA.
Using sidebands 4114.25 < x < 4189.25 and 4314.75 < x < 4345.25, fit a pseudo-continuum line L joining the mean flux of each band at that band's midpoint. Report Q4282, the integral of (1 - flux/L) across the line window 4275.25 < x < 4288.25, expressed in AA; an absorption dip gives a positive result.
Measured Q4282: 1.4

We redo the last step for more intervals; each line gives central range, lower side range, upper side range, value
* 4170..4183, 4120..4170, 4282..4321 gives -0.5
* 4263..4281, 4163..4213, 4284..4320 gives -1.3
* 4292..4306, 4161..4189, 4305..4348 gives 3.4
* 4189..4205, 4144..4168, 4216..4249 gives 1.0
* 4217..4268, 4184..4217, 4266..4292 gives -3.3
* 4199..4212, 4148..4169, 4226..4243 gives 0.8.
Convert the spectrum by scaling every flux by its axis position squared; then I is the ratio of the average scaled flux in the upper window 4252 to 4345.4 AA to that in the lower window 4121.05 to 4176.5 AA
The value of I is 1.2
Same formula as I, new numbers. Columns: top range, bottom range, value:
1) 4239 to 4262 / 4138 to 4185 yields 1.10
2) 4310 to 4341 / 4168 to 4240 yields 1.25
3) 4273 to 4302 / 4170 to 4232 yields 1.02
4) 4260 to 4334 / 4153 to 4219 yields 1.11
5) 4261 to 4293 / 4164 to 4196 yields 1.07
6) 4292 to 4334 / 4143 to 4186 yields 1.15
